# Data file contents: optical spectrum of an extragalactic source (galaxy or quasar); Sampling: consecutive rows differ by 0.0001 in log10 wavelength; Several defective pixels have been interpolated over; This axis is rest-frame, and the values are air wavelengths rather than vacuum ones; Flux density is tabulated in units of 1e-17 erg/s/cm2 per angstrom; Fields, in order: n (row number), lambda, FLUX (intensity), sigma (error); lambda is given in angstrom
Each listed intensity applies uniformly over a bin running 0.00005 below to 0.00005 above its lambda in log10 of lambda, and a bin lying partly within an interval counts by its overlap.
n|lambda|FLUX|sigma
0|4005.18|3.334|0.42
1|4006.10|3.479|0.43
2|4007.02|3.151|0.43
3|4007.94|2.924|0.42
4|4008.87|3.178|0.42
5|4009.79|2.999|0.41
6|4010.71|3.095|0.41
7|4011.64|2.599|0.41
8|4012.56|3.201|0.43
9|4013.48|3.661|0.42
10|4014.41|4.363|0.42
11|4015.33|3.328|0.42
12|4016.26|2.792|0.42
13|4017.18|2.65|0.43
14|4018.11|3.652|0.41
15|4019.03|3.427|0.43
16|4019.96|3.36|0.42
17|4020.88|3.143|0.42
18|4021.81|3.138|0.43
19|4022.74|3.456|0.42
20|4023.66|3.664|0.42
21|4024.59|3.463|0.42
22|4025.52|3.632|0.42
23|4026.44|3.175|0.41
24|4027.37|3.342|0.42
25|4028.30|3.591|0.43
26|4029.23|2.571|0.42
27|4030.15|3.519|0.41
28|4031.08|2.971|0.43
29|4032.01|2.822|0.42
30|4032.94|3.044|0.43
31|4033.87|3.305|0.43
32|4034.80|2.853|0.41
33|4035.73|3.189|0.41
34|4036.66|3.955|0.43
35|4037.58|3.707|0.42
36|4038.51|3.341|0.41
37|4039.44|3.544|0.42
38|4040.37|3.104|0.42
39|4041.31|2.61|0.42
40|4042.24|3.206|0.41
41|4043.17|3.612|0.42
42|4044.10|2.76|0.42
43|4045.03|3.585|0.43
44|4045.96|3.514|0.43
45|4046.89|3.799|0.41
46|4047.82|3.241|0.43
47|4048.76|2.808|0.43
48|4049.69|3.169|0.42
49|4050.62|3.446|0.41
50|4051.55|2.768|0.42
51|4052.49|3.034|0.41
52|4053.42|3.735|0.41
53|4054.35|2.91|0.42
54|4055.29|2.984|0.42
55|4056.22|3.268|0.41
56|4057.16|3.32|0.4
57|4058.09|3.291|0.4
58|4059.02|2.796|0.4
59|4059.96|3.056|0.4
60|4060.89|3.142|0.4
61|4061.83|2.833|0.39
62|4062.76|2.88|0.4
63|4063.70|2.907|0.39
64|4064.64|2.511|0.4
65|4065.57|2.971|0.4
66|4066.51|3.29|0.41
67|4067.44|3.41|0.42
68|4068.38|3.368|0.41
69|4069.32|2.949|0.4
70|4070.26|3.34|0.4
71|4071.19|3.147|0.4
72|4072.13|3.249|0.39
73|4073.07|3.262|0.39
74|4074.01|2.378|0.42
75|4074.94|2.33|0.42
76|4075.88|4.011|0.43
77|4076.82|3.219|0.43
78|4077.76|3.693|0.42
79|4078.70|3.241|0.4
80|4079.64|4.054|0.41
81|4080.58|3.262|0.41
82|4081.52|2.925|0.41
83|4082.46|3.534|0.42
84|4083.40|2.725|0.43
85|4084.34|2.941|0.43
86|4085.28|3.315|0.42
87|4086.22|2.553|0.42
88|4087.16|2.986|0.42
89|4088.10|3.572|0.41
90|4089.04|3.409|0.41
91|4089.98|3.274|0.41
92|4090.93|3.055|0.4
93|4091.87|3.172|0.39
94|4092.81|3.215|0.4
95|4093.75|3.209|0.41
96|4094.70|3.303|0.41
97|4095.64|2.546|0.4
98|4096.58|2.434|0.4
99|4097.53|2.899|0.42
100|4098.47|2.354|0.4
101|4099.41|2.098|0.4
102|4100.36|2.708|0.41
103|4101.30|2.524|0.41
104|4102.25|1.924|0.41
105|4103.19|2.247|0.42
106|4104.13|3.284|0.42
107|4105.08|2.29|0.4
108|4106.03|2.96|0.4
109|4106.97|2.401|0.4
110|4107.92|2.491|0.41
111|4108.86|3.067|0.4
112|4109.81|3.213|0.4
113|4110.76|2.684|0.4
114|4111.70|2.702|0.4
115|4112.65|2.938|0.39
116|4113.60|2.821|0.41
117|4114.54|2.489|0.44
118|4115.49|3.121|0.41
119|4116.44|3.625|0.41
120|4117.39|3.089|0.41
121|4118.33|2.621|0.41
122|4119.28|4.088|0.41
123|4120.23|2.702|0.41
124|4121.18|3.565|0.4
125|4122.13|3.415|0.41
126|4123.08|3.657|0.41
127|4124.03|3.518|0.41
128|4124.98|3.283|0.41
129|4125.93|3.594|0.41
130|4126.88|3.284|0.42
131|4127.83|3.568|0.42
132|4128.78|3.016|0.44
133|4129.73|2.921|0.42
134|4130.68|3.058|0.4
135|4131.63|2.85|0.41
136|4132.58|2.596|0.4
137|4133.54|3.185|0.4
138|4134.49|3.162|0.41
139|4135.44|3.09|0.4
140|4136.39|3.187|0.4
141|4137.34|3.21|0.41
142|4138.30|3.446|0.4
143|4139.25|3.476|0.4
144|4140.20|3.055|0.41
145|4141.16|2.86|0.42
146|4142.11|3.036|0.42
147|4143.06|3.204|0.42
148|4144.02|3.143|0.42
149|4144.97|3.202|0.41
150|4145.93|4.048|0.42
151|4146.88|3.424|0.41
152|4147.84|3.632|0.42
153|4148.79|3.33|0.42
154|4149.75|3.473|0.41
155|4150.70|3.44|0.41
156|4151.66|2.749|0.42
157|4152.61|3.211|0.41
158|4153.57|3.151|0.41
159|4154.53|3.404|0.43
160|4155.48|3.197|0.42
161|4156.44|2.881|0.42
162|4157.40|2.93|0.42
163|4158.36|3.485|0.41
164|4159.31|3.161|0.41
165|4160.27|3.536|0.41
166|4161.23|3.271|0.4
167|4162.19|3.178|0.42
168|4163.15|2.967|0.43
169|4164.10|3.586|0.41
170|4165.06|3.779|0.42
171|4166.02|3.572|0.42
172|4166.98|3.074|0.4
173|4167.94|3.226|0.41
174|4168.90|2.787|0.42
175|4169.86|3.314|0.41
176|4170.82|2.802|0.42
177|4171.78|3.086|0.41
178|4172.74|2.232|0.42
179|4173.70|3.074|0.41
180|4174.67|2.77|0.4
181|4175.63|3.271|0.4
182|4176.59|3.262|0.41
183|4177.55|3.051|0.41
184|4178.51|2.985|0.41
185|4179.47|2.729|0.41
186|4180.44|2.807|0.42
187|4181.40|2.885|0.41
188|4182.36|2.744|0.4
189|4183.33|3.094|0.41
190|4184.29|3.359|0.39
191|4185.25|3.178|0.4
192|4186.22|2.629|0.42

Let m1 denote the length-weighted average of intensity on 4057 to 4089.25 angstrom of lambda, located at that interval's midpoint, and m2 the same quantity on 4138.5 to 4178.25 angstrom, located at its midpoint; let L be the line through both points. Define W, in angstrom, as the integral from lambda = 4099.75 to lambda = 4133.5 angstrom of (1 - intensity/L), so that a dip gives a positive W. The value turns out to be 2.0 angstrom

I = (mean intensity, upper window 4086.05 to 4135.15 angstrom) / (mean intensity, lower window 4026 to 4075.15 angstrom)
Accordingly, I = 0.94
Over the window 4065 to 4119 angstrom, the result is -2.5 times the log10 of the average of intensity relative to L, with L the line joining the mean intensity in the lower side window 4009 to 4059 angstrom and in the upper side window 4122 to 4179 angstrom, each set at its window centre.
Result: 0.09 mag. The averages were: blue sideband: 3.25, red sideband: 3.2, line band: 2.98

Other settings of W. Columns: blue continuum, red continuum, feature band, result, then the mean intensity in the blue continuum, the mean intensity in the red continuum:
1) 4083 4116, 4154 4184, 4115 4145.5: -2.8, 2.83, 3.1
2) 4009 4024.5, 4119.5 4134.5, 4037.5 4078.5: 1.2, 3.29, 3.23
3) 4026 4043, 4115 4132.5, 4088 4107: 2.6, 3.22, 3.26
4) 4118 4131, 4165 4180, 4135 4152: -0.4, 3.32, 3.04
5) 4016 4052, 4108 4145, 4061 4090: 0.5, 3.26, 3.14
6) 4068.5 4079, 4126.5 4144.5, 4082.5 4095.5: 0.1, 3.17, 3.12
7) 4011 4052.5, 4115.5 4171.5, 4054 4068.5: 0.9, 3.27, 3.25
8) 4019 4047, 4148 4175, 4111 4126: 0.1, 3.29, 3.17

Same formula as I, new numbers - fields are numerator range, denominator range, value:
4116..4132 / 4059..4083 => 1.04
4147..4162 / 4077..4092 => 1.01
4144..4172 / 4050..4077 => 1.06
